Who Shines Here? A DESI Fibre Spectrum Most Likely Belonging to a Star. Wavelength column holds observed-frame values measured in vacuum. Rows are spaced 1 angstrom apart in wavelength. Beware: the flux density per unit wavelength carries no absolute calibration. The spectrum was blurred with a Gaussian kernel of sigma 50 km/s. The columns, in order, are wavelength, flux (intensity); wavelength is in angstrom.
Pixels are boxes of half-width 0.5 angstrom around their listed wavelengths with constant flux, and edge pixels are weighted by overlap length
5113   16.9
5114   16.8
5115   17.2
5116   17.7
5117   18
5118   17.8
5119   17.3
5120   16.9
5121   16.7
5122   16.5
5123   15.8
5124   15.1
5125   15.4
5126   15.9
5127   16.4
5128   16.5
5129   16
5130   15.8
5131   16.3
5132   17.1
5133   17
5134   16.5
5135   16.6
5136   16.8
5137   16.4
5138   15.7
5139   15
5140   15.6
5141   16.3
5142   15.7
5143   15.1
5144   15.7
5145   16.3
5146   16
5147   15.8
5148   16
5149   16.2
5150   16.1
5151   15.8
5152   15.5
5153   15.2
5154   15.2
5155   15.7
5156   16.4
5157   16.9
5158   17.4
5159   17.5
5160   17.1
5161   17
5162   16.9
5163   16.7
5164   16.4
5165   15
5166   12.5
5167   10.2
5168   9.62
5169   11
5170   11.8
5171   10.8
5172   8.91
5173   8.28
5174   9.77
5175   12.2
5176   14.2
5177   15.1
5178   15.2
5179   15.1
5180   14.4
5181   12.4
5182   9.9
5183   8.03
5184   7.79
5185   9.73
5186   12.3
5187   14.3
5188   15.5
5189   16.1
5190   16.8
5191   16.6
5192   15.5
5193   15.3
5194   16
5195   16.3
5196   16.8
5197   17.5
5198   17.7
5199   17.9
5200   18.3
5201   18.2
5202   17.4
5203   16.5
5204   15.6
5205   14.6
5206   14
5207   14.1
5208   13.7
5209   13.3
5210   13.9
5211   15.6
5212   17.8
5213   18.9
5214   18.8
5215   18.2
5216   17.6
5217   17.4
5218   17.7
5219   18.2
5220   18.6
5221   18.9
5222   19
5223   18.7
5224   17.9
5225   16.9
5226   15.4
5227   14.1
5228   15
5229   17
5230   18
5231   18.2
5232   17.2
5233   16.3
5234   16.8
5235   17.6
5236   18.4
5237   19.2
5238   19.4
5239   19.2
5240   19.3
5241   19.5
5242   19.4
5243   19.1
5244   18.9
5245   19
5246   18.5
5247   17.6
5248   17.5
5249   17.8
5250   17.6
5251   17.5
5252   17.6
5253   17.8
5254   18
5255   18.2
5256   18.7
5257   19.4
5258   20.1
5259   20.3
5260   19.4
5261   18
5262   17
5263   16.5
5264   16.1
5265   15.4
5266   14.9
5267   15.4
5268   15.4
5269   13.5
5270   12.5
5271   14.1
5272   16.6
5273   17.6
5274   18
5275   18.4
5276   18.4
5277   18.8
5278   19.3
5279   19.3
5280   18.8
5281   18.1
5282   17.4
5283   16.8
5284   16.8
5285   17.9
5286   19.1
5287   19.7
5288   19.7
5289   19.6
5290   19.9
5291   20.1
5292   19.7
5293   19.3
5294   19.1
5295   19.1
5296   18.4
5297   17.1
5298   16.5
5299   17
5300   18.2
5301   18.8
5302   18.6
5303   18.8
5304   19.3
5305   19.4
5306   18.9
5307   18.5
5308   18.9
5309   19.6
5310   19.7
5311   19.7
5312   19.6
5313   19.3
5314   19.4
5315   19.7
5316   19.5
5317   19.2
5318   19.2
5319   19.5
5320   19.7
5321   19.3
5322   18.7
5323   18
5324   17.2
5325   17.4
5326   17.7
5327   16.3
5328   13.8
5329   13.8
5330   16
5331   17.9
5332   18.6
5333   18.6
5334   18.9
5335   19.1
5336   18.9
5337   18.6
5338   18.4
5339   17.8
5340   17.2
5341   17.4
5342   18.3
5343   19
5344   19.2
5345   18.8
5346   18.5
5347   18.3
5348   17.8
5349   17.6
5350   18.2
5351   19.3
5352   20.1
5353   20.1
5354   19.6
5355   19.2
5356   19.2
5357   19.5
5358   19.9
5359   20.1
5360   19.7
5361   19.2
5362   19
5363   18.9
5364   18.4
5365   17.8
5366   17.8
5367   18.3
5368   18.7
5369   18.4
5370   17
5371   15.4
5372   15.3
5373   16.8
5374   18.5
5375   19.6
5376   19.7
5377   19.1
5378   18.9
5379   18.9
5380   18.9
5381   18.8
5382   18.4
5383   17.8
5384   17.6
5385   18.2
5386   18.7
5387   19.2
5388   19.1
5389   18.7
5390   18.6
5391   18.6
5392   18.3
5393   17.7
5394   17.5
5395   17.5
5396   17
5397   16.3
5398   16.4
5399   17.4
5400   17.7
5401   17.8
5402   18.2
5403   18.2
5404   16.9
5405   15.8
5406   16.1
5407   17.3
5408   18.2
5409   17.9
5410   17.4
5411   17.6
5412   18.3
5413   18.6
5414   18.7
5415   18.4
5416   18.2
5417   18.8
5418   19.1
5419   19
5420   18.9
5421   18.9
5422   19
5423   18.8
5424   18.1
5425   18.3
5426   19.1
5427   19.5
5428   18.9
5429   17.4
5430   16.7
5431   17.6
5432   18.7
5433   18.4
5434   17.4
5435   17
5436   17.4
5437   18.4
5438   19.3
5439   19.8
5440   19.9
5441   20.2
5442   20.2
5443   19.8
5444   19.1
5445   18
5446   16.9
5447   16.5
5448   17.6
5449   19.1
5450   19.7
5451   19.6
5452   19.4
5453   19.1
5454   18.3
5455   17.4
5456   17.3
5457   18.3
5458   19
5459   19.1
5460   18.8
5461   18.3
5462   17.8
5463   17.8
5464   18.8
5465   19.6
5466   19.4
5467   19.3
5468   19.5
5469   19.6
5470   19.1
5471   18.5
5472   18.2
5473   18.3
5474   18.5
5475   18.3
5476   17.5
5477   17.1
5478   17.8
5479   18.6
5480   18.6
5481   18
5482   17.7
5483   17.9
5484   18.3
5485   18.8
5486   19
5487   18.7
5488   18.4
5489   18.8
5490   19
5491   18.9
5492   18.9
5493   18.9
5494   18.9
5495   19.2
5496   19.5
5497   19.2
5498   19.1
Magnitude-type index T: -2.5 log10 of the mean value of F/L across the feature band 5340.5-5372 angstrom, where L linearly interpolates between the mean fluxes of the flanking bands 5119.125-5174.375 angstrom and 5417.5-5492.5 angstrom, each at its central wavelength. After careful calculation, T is -0.07 mag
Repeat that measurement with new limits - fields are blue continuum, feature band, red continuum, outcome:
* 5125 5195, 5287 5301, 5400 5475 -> -0.14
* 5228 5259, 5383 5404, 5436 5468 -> 0.04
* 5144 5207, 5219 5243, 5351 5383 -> -0.13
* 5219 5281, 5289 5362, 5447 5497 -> -0.04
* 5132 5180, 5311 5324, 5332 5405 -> -0.10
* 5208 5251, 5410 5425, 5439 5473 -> 0.00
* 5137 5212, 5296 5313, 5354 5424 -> -0.11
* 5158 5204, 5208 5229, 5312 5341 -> -0.12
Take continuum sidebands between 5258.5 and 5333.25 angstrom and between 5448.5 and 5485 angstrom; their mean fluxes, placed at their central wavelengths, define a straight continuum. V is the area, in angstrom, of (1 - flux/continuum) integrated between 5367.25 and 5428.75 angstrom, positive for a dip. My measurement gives 0.8 angstrom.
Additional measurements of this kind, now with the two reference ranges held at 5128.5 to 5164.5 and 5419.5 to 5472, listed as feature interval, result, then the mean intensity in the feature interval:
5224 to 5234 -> 0.20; 16.5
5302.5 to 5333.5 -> -1.47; 18.4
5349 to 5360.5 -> -1.00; 19.5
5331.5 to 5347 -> -0.62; 18.5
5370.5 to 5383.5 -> -0.07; 18.2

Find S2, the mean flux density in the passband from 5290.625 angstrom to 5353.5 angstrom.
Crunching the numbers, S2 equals 18.5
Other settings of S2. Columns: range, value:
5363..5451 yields 18.2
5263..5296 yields 17.6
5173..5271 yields 16.4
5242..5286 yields 17.6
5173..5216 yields 14.9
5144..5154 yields 15.8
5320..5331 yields 17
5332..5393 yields 18.6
